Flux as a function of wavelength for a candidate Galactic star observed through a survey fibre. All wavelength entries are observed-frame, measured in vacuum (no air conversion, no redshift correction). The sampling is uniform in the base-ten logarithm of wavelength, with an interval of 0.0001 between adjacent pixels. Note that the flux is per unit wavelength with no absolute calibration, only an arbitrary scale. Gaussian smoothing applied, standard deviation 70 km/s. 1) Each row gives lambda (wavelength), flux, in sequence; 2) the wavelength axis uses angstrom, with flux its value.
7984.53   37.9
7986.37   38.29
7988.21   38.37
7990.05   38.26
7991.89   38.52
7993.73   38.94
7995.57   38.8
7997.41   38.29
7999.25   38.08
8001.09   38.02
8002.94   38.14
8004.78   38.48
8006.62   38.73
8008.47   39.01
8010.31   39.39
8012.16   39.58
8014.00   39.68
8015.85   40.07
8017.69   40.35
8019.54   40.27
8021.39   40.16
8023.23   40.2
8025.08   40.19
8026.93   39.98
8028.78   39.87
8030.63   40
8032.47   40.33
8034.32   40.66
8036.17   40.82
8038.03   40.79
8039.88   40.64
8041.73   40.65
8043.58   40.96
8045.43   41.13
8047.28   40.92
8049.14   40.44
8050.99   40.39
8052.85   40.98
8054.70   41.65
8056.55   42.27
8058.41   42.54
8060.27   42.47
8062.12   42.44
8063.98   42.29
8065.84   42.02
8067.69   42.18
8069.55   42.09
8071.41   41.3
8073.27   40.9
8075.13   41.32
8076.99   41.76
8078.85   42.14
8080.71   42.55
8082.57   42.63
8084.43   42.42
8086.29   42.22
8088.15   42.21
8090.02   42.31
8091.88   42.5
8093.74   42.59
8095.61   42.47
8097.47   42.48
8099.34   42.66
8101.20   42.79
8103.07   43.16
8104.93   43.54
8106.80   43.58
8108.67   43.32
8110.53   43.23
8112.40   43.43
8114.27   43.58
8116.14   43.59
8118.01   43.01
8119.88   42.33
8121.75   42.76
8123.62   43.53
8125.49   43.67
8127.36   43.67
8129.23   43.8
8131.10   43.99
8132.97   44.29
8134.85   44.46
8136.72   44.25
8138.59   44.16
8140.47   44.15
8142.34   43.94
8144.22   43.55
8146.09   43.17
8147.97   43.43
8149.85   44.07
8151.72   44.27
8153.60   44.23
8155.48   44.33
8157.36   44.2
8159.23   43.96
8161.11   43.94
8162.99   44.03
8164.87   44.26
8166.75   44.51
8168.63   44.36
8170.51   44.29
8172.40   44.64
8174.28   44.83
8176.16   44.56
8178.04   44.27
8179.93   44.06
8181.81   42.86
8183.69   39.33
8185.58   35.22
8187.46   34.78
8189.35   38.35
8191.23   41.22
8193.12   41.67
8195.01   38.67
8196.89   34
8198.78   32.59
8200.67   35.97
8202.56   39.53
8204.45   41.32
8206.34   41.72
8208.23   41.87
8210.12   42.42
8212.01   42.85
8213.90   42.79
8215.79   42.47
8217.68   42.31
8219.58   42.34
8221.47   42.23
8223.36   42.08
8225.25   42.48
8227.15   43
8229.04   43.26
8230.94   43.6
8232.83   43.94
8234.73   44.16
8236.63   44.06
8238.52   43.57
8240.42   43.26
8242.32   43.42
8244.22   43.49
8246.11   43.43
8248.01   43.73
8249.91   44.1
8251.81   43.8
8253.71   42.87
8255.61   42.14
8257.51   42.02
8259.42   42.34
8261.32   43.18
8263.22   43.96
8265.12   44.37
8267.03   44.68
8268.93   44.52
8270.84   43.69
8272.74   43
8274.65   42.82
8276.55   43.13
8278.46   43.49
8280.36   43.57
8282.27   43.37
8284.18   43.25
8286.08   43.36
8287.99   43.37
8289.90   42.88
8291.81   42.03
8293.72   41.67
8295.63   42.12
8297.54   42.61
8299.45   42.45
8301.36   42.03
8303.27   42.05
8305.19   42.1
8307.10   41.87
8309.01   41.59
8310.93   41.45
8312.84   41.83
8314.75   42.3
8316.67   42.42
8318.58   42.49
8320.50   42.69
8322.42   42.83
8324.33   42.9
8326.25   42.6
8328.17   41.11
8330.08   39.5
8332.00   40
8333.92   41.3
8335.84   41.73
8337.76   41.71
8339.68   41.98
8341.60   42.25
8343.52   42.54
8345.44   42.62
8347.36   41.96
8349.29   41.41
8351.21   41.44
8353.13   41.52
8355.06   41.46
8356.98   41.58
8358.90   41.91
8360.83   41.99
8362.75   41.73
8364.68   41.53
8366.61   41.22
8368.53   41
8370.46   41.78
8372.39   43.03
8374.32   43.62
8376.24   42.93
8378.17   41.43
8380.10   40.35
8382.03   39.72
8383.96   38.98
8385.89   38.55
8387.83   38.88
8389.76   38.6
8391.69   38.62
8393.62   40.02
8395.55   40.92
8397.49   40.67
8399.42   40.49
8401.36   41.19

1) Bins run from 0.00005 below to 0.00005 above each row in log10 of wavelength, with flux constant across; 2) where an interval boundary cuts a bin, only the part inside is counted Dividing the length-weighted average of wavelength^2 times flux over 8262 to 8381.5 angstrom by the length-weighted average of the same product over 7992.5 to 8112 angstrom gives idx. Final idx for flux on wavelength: 1.10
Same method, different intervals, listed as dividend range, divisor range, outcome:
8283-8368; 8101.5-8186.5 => 1.01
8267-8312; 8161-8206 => 1.07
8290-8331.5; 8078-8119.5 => 1.03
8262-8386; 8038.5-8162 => 1.04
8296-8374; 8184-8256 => 1.04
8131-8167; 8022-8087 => 1.09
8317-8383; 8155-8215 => 1.05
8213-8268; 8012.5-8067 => 1.11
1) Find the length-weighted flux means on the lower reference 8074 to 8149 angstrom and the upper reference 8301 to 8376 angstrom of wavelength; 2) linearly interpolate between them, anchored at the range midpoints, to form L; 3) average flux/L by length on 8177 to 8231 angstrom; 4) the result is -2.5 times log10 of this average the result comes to 0.05 mag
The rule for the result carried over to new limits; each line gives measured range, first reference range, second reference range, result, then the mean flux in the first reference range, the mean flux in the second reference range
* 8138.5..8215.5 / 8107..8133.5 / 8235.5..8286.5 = 0.04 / 43.4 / 43.4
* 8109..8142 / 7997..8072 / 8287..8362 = -0.07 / 40.5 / 42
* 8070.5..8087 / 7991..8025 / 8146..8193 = -0.03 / 39.2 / 42.8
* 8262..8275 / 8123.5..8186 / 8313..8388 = -0.04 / 43.7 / 41.6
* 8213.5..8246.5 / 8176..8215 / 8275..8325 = -0.06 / 39.9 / 42.5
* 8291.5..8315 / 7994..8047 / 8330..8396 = -0.03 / 39.8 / 41.2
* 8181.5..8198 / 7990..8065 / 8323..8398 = 0.07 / 40.2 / 41.2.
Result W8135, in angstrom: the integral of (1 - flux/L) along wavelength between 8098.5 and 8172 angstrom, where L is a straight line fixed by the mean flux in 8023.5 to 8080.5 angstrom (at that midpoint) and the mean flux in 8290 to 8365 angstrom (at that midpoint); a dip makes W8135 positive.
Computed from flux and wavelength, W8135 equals -4.1 angstrom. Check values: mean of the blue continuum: 41.2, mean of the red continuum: 41.9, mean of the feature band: 43.7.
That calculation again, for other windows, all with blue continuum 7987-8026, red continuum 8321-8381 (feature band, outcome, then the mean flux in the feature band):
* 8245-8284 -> -2.2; 43.4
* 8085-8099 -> -0.9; 42.4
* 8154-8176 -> -2.2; 44.3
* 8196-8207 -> 0.9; 37.4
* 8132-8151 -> -1.8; 44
